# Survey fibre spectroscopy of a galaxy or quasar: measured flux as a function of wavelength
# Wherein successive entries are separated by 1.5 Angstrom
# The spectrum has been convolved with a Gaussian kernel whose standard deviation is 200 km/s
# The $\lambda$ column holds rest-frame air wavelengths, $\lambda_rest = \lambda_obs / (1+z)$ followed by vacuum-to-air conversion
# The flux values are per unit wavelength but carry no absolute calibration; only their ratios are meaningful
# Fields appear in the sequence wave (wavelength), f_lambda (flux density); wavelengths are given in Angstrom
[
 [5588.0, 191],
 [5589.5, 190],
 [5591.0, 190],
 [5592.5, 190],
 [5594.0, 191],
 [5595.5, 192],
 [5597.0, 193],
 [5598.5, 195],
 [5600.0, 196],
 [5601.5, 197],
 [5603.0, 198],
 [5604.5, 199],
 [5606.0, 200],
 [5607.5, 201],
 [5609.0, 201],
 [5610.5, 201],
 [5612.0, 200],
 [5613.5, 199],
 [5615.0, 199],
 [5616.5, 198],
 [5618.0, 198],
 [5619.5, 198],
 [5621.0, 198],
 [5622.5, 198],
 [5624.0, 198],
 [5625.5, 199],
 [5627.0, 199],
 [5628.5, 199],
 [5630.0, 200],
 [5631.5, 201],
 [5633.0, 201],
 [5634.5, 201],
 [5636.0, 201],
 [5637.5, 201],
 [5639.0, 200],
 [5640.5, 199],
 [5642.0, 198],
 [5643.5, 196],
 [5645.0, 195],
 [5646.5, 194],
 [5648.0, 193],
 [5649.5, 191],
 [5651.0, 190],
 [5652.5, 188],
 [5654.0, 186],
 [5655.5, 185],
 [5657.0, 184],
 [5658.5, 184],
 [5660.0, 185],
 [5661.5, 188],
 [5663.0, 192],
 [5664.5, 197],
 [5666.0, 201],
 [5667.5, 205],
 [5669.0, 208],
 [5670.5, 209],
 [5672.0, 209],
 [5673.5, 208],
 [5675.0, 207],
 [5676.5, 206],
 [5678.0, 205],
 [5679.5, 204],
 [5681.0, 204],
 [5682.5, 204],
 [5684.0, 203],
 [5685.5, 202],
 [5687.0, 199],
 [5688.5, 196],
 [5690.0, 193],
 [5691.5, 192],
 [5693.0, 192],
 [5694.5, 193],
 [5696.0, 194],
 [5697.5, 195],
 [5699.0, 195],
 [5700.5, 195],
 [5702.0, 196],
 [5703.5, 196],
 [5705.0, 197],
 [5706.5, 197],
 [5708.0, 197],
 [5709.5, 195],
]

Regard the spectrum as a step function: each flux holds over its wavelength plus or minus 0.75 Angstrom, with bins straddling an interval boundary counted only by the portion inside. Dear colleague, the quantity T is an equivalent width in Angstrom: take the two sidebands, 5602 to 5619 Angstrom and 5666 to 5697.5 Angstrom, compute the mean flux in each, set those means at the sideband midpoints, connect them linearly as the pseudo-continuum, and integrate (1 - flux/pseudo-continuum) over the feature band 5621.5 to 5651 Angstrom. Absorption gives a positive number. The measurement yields 0.3 Angstrom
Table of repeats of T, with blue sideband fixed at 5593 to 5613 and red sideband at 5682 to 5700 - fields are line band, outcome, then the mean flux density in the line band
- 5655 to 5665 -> 0.5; 188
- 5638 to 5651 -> 0.1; 196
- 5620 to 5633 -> -0.1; 199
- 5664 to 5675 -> -0.5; 206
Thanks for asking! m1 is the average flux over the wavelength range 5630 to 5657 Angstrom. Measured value 195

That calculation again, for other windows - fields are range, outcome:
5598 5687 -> 198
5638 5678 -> 196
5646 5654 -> 191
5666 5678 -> 207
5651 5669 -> 191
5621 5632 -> 199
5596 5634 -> 199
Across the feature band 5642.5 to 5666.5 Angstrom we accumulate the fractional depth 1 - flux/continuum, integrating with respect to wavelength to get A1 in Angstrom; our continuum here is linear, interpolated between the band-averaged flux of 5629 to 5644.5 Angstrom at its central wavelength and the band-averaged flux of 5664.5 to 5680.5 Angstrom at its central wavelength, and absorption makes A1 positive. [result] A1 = 1.4 Angstrom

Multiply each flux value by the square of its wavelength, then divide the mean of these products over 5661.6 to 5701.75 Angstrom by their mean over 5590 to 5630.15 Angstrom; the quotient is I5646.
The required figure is 1.04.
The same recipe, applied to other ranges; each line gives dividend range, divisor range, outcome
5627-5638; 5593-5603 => 1.04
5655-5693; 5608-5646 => 1.02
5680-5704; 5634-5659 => 1.04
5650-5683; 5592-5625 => 1.02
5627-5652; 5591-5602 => 1.04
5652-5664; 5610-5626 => 0.95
